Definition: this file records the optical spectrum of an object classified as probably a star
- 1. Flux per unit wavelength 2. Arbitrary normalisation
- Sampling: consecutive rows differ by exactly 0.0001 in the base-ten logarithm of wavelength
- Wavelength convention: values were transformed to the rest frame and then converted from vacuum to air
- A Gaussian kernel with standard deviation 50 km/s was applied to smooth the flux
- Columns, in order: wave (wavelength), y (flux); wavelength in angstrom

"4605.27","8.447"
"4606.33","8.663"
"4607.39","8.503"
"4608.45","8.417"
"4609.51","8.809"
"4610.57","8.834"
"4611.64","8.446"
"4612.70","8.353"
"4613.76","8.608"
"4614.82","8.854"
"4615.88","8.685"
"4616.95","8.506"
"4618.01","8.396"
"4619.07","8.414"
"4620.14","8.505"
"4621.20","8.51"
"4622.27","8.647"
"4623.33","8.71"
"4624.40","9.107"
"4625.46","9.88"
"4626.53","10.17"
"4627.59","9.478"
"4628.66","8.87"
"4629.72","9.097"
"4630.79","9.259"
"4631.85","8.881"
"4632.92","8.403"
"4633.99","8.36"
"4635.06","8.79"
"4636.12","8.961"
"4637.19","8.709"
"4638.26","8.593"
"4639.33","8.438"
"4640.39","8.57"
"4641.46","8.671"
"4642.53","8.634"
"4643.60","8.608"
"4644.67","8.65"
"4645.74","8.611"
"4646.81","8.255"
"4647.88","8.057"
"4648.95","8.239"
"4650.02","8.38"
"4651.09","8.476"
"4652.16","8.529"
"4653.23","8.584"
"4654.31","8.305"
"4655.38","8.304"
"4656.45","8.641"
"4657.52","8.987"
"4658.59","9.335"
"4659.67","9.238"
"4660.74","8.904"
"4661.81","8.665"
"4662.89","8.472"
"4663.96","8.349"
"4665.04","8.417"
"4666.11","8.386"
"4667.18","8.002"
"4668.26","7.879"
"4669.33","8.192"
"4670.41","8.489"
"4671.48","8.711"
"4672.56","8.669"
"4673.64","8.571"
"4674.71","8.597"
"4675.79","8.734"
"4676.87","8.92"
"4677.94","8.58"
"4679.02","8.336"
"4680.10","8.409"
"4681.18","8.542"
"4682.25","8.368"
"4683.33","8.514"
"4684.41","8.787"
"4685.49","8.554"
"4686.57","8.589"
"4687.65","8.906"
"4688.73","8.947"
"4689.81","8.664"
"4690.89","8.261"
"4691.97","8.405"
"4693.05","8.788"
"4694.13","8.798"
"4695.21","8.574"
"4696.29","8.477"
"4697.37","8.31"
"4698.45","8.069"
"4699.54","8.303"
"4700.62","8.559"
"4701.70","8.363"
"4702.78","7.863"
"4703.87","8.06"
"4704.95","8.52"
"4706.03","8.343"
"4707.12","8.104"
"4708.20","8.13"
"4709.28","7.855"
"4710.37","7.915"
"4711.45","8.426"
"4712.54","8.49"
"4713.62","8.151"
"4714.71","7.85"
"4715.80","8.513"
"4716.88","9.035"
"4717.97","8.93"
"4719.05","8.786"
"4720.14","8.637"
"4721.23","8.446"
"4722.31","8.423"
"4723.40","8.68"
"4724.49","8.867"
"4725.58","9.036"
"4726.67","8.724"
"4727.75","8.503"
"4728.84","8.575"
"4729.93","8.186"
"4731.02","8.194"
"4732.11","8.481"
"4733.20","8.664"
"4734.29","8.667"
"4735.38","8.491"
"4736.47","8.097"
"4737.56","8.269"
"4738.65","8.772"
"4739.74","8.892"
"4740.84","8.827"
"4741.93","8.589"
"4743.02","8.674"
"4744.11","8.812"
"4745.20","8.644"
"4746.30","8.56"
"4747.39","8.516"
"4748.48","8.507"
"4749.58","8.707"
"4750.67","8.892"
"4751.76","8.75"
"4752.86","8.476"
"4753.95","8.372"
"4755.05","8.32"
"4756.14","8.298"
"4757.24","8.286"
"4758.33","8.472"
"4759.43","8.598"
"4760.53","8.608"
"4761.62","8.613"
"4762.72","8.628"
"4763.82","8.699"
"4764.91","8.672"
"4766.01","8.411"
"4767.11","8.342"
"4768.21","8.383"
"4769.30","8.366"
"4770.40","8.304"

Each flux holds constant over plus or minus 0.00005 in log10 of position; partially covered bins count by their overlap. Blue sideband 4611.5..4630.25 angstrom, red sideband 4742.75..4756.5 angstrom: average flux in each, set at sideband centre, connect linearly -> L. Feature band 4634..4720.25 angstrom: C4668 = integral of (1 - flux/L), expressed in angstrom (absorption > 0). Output 2.3 angstrom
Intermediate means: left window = 8.86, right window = 8.58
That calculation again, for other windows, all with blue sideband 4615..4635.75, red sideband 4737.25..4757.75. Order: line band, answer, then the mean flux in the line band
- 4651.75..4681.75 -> 0.7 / 8.56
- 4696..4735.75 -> 1.1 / 8.42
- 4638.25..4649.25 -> 0.4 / 8.49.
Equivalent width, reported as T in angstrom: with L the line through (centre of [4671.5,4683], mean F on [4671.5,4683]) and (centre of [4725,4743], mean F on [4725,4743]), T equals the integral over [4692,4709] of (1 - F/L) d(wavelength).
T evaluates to 0.4 angstrom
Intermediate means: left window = 8.58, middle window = 8.35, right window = 8.56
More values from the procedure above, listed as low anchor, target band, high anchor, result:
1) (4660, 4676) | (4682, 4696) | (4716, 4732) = -0.2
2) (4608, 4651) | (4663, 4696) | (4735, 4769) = 0.4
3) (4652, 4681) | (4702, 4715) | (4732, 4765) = 0.6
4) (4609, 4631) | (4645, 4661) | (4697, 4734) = 0.2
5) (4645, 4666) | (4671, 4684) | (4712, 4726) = 0.0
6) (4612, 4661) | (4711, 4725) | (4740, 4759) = 0.1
